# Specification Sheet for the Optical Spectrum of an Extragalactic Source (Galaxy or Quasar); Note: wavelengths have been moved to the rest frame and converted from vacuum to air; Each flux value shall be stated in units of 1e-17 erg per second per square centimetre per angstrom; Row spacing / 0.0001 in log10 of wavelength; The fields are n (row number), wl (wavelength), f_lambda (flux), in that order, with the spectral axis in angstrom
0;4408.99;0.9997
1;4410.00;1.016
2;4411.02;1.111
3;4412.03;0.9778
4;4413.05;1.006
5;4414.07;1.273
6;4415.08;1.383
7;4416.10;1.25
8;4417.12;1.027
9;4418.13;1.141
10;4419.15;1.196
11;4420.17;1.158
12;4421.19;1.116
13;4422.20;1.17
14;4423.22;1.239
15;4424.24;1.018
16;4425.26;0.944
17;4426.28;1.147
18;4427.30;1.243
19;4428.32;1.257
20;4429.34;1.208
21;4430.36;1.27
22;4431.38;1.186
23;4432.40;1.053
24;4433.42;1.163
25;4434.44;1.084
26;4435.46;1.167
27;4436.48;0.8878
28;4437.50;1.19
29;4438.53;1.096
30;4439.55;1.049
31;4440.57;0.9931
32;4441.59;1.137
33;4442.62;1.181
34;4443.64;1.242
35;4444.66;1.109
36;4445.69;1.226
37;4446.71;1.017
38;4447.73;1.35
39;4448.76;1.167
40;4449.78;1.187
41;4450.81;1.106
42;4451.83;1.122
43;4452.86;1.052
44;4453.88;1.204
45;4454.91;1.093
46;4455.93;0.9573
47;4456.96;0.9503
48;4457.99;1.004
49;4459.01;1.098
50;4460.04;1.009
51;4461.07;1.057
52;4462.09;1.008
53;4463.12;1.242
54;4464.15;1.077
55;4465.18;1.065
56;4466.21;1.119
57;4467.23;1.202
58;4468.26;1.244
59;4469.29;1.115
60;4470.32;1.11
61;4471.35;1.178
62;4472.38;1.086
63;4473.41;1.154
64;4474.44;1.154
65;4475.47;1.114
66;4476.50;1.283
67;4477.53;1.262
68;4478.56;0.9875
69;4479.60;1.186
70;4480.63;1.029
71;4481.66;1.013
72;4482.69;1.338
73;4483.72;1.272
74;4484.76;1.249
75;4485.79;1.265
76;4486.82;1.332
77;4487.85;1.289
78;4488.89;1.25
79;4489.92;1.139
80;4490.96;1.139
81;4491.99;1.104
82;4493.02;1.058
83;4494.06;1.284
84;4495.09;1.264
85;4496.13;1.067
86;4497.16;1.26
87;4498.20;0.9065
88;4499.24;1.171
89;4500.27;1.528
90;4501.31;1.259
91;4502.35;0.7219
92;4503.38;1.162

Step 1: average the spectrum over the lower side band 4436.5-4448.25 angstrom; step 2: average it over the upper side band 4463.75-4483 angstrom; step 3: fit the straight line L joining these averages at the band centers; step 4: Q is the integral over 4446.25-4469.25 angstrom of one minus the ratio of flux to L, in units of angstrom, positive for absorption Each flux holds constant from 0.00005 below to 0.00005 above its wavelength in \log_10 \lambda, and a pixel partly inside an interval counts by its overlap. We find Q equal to 0.63 angstrom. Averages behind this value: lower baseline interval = 1.13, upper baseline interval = 1.14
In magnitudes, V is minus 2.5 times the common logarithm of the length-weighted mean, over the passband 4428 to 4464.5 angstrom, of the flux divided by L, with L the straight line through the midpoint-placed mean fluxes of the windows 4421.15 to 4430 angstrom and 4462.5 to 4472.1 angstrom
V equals 0.03 mag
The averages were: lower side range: 1.15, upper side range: 1.15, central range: 1.12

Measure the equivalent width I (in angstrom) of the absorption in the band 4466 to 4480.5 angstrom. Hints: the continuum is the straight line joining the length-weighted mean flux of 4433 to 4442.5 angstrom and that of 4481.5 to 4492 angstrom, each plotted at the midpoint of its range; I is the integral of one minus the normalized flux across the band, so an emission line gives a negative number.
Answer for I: 0.4 angstrom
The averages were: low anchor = 1.09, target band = 1.15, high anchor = 1.23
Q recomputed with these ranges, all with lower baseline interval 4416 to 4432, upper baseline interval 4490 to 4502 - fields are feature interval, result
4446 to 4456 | 0.3 angstrom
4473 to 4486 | 0.0 angstrom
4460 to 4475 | 0.6 angstrom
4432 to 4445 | 0.6 angstrom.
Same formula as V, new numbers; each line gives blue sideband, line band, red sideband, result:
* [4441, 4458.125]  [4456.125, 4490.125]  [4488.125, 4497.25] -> 0.01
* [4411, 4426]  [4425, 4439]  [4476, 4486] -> 0.01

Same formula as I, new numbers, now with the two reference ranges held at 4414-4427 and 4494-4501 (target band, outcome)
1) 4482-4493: -0.2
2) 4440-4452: 0.2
